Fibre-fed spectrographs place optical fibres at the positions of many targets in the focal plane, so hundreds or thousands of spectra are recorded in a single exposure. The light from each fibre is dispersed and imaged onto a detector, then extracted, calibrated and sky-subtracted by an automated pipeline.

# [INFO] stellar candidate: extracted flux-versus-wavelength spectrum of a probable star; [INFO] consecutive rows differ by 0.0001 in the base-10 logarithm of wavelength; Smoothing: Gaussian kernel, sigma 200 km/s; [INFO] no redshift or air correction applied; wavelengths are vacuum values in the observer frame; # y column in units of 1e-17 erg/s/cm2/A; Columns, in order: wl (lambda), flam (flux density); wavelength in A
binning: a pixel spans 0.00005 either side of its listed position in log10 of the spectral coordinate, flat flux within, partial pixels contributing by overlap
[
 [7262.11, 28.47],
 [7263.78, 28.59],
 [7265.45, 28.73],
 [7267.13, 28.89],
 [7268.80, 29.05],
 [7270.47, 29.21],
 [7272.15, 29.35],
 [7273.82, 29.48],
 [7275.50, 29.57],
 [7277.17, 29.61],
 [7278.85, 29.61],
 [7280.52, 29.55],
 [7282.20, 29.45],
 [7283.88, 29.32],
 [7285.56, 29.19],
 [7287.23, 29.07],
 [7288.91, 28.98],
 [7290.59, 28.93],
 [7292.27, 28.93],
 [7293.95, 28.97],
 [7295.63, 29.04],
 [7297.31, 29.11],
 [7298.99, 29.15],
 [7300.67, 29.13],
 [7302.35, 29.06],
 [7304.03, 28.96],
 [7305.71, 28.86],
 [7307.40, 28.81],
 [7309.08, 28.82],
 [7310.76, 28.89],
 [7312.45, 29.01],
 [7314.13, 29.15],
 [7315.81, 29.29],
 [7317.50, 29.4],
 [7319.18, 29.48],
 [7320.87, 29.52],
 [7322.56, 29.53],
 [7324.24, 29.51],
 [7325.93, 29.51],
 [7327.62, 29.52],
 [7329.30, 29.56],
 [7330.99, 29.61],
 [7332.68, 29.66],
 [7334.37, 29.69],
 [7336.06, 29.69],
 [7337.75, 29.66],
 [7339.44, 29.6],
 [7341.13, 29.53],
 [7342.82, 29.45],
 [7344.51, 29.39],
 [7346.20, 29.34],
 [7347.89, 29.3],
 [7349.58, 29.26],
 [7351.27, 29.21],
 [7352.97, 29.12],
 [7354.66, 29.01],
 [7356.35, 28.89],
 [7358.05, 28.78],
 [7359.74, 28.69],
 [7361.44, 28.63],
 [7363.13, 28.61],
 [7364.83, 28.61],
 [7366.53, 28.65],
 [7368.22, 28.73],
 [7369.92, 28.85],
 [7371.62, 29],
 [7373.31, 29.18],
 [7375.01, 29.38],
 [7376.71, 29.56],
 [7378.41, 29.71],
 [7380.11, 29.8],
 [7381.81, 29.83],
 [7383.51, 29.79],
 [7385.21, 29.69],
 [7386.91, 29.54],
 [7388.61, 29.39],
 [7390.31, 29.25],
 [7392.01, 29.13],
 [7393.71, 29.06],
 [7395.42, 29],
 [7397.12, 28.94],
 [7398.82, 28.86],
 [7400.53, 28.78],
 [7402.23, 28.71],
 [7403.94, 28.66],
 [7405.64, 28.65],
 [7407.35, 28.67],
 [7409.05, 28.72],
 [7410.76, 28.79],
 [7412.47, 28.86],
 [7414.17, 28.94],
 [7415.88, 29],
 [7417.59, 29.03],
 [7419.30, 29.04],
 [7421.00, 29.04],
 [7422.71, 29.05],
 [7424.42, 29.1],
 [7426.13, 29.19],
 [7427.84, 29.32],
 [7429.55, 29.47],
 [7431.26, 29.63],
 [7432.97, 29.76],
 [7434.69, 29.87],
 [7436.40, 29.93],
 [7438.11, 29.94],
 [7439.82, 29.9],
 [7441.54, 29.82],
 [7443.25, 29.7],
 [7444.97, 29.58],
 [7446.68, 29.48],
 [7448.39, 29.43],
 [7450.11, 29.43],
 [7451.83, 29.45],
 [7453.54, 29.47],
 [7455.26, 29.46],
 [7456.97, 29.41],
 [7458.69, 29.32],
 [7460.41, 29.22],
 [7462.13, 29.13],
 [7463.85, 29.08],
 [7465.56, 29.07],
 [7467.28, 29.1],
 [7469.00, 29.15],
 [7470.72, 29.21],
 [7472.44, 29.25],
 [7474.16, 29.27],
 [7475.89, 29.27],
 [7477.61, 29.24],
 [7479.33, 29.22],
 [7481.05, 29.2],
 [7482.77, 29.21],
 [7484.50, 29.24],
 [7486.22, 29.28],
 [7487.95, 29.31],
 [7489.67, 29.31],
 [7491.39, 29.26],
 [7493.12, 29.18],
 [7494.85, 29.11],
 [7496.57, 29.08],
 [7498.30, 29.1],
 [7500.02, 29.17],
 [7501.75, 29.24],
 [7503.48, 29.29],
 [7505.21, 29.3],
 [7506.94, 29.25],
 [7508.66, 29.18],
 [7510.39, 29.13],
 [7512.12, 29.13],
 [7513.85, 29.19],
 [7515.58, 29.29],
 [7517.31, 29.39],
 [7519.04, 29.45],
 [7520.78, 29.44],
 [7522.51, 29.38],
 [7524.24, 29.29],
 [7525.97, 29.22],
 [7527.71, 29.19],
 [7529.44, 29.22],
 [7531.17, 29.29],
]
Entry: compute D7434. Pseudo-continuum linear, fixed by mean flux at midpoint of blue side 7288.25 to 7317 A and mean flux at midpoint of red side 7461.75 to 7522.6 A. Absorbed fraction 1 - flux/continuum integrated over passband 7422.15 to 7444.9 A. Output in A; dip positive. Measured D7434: -0.3 A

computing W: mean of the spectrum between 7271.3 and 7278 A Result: 29.5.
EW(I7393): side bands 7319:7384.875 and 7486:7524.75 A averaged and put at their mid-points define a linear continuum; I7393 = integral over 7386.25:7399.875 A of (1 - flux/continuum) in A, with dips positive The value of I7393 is 0.1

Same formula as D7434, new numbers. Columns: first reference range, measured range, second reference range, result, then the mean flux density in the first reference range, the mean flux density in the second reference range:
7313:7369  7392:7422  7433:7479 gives 0.49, 29.3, 29.4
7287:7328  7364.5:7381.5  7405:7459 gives 0.03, 29.1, 29.3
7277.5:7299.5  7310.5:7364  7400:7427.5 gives -0.42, 29.2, 28.9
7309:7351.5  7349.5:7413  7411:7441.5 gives 0.73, 29.4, 29.4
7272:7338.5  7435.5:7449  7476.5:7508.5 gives -0.22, 29.3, 29.2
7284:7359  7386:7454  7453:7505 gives -0.02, 29.2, 29.2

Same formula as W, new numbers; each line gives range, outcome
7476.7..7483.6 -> 29.3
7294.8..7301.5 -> 29.1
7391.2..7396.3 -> 29.1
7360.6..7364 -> 28.6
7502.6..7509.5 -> 29.3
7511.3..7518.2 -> 29.3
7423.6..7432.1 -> 29.3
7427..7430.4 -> 29.4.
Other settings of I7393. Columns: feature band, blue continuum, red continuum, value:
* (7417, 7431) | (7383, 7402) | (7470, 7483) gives 0.0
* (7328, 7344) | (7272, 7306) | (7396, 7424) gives -0.3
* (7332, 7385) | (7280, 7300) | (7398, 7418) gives -0.6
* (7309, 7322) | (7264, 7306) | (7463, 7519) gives 0.0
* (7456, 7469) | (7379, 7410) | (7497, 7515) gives 0.0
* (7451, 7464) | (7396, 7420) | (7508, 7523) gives -0.1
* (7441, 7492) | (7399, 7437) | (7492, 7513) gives -0.3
